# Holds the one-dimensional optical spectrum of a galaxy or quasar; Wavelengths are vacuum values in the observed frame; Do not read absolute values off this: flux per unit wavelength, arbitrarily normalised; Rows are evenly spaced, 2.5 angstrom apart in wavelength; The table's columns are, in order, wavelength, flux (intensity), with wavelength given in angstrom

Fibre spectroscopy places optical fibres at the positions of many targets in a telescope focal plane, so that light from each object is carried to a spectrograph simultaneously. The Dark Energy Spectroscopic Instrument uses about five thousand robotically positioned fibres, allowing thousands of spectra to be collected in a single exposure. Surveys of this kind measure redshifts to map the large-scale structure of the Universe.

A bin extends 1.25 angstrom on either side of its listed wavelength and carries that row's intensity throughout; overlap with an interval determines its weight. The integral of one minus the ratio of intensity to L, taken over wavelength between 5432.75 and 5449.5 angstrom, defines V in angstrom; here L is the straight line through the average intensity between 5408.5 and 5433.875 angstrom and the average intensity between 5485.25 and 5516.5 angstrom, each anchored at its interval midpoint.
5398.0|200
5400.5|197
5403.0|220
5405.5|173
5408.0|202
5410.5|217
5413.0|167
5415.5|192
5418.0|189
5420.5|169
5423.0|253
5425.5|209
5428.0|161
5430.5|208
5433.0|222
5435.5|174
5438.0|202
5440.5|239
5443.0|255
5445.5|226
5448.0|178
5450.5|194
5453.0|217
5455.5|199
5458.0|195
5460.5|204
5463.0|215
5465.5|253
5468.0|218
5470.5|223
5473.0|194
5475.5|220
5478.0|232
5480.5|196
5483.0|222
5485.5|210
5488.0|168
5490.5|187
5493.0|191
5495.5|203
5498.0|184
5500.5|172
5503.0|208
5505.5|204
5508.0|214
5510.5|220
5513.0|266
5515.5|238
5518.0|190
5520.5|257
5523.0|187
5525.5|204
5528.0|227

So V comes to -1.1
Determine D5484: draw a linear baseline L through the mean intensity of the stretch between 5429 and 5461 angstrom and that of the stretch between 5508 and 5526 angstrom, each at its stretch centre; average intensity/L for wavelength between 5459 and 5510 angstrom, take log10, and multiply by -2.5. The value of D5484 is 0.05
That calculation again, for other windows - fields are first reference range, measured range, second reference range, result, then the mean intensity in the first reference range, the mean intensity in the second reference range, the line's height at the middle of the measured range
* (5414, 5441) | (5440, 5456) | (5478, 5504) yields -0.09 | 200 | 196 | 199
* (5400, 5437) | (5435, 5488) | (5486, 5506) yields -0.10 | 197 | 190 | 193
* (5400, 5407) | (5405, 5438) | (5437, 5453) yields 0.05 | 197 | 216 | 205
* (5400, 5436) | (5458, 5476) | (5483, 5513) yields -0.09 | 197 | 200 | 199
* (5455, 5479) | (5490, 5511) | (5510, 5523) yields 0.14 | 216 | 230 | 226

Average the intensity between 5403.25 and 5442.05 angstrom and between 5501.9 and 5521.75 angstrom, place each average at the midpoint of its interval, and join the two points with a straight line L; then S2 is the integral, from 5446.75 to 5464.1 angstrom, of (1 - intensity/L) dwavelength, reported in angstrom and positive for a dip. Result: 0.7 angstrom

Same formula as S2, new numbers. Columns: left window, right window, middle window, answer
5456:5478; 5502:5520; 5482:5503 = 2.5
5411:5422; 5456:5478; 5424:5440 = -0.5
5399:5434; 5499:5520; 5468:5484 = -0.4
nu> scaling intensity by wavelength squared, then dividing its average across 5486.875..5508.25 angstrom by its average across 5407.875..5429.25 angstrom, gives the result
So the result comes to 1.0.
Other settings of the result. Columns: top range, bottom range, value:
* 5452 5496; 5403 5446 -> 1.04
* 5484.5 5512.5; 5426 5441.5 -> 1.01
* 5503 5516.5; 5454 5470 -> 1.07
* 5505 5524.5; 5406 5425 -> 1.17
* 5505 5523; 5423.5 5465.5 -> 1.11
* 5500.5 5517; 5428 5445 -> 1.06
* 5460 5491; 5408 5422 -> 1.14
